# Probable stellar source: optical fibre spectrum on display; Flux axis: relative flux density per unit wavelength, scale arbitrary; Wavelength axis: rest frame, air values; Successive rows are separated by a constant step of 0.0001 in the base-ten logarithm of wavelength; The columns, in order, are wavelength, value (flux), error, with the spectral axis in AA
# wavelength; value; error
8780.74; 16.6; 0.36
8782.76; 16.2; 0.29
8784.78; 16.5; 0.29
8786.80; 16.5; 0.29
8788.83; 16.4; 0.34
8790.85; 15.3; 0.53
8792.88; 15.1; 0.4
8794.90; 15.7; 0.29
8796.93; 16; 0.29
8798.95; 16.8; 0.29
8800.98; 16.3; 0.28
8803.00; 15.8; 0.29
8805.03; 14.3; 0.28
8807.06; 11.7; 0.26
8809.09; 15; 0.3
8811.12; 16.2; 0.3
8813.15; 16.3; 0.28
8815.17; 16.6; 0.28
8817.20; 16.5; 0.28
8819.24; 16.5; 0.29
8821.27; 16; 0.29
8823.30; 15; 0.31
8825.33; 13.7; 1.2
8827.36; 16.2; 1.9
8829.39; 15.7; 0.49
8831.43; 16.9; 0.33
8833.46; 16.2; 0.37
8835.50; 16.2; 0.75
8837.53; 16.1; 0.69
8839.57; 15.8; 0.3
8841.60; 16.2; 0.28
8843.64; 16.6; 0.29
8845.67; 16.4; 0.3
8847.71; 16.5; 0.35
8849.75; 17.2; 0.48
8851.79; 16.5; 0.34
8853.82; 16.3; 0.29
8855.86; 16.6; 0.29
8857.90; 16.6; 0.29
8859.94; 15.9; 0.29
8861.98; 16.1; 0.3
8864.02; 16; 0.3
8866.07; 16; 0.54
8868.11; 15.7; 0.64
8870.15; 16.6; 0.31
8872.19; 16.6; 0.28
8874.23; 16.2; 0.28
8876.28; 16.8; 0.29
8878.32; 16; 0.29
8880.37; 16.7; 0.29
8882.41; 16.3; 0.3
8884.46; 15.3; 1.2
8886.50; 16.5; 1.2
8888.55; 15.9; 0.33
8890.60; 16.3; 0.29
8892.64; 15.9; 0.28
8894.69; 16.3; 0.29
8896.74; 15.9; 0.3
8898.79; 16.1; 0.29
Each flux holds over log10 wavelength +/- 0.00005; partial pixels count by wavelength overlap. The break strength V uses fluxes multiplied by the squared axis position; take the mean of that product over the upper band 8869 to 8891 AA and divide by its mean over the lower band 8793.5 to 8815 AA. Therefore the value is 1.1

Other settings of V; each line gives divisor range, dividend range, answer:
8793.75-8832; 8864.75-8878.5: 1.06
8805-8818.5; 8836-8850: 1.08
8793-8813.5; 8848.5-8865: 1.08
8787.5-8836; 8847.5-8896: 1.05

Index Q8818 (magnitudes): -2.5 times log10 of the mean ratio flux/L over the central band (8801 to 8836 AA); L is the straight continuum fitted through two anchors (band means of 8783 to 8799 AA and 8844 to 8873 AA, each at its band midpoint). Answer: 0.04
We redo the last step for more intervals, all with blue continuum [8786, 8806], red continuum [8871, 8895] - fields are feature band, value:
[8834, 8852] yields -0.022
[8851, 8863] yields -0.015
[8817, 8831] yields 0.020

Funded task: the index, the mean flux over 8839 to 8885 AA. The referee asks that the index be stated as 16.3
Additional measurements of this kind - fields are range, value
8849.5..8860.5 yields 16.5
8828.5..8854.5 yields 16.4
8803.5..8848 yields 15.7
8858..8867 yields 16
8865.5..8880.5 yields 16.3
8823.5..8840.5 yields 15.8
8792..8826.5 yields 15.5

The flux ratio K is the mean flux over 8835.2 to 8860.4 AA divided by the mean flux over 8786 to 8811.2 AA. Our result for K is 1.06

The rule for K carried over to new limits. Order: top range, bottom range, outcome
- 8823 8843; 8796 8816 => 1.02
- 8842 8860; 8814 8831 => 1.05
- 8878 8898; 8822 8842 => 1.02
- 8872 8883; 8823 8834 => 1.05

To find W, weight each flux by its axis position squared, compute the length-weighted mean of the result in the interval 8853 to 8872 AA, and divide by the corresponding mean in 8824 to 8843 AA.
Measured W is 1.03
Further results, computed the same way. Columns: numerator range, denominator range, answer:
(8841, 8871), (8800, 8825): 1.07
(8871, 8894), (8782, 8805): 1.04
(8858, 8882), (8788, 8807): 1.06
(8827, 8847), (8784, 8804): 1.02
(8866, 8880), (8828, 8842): 1.02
